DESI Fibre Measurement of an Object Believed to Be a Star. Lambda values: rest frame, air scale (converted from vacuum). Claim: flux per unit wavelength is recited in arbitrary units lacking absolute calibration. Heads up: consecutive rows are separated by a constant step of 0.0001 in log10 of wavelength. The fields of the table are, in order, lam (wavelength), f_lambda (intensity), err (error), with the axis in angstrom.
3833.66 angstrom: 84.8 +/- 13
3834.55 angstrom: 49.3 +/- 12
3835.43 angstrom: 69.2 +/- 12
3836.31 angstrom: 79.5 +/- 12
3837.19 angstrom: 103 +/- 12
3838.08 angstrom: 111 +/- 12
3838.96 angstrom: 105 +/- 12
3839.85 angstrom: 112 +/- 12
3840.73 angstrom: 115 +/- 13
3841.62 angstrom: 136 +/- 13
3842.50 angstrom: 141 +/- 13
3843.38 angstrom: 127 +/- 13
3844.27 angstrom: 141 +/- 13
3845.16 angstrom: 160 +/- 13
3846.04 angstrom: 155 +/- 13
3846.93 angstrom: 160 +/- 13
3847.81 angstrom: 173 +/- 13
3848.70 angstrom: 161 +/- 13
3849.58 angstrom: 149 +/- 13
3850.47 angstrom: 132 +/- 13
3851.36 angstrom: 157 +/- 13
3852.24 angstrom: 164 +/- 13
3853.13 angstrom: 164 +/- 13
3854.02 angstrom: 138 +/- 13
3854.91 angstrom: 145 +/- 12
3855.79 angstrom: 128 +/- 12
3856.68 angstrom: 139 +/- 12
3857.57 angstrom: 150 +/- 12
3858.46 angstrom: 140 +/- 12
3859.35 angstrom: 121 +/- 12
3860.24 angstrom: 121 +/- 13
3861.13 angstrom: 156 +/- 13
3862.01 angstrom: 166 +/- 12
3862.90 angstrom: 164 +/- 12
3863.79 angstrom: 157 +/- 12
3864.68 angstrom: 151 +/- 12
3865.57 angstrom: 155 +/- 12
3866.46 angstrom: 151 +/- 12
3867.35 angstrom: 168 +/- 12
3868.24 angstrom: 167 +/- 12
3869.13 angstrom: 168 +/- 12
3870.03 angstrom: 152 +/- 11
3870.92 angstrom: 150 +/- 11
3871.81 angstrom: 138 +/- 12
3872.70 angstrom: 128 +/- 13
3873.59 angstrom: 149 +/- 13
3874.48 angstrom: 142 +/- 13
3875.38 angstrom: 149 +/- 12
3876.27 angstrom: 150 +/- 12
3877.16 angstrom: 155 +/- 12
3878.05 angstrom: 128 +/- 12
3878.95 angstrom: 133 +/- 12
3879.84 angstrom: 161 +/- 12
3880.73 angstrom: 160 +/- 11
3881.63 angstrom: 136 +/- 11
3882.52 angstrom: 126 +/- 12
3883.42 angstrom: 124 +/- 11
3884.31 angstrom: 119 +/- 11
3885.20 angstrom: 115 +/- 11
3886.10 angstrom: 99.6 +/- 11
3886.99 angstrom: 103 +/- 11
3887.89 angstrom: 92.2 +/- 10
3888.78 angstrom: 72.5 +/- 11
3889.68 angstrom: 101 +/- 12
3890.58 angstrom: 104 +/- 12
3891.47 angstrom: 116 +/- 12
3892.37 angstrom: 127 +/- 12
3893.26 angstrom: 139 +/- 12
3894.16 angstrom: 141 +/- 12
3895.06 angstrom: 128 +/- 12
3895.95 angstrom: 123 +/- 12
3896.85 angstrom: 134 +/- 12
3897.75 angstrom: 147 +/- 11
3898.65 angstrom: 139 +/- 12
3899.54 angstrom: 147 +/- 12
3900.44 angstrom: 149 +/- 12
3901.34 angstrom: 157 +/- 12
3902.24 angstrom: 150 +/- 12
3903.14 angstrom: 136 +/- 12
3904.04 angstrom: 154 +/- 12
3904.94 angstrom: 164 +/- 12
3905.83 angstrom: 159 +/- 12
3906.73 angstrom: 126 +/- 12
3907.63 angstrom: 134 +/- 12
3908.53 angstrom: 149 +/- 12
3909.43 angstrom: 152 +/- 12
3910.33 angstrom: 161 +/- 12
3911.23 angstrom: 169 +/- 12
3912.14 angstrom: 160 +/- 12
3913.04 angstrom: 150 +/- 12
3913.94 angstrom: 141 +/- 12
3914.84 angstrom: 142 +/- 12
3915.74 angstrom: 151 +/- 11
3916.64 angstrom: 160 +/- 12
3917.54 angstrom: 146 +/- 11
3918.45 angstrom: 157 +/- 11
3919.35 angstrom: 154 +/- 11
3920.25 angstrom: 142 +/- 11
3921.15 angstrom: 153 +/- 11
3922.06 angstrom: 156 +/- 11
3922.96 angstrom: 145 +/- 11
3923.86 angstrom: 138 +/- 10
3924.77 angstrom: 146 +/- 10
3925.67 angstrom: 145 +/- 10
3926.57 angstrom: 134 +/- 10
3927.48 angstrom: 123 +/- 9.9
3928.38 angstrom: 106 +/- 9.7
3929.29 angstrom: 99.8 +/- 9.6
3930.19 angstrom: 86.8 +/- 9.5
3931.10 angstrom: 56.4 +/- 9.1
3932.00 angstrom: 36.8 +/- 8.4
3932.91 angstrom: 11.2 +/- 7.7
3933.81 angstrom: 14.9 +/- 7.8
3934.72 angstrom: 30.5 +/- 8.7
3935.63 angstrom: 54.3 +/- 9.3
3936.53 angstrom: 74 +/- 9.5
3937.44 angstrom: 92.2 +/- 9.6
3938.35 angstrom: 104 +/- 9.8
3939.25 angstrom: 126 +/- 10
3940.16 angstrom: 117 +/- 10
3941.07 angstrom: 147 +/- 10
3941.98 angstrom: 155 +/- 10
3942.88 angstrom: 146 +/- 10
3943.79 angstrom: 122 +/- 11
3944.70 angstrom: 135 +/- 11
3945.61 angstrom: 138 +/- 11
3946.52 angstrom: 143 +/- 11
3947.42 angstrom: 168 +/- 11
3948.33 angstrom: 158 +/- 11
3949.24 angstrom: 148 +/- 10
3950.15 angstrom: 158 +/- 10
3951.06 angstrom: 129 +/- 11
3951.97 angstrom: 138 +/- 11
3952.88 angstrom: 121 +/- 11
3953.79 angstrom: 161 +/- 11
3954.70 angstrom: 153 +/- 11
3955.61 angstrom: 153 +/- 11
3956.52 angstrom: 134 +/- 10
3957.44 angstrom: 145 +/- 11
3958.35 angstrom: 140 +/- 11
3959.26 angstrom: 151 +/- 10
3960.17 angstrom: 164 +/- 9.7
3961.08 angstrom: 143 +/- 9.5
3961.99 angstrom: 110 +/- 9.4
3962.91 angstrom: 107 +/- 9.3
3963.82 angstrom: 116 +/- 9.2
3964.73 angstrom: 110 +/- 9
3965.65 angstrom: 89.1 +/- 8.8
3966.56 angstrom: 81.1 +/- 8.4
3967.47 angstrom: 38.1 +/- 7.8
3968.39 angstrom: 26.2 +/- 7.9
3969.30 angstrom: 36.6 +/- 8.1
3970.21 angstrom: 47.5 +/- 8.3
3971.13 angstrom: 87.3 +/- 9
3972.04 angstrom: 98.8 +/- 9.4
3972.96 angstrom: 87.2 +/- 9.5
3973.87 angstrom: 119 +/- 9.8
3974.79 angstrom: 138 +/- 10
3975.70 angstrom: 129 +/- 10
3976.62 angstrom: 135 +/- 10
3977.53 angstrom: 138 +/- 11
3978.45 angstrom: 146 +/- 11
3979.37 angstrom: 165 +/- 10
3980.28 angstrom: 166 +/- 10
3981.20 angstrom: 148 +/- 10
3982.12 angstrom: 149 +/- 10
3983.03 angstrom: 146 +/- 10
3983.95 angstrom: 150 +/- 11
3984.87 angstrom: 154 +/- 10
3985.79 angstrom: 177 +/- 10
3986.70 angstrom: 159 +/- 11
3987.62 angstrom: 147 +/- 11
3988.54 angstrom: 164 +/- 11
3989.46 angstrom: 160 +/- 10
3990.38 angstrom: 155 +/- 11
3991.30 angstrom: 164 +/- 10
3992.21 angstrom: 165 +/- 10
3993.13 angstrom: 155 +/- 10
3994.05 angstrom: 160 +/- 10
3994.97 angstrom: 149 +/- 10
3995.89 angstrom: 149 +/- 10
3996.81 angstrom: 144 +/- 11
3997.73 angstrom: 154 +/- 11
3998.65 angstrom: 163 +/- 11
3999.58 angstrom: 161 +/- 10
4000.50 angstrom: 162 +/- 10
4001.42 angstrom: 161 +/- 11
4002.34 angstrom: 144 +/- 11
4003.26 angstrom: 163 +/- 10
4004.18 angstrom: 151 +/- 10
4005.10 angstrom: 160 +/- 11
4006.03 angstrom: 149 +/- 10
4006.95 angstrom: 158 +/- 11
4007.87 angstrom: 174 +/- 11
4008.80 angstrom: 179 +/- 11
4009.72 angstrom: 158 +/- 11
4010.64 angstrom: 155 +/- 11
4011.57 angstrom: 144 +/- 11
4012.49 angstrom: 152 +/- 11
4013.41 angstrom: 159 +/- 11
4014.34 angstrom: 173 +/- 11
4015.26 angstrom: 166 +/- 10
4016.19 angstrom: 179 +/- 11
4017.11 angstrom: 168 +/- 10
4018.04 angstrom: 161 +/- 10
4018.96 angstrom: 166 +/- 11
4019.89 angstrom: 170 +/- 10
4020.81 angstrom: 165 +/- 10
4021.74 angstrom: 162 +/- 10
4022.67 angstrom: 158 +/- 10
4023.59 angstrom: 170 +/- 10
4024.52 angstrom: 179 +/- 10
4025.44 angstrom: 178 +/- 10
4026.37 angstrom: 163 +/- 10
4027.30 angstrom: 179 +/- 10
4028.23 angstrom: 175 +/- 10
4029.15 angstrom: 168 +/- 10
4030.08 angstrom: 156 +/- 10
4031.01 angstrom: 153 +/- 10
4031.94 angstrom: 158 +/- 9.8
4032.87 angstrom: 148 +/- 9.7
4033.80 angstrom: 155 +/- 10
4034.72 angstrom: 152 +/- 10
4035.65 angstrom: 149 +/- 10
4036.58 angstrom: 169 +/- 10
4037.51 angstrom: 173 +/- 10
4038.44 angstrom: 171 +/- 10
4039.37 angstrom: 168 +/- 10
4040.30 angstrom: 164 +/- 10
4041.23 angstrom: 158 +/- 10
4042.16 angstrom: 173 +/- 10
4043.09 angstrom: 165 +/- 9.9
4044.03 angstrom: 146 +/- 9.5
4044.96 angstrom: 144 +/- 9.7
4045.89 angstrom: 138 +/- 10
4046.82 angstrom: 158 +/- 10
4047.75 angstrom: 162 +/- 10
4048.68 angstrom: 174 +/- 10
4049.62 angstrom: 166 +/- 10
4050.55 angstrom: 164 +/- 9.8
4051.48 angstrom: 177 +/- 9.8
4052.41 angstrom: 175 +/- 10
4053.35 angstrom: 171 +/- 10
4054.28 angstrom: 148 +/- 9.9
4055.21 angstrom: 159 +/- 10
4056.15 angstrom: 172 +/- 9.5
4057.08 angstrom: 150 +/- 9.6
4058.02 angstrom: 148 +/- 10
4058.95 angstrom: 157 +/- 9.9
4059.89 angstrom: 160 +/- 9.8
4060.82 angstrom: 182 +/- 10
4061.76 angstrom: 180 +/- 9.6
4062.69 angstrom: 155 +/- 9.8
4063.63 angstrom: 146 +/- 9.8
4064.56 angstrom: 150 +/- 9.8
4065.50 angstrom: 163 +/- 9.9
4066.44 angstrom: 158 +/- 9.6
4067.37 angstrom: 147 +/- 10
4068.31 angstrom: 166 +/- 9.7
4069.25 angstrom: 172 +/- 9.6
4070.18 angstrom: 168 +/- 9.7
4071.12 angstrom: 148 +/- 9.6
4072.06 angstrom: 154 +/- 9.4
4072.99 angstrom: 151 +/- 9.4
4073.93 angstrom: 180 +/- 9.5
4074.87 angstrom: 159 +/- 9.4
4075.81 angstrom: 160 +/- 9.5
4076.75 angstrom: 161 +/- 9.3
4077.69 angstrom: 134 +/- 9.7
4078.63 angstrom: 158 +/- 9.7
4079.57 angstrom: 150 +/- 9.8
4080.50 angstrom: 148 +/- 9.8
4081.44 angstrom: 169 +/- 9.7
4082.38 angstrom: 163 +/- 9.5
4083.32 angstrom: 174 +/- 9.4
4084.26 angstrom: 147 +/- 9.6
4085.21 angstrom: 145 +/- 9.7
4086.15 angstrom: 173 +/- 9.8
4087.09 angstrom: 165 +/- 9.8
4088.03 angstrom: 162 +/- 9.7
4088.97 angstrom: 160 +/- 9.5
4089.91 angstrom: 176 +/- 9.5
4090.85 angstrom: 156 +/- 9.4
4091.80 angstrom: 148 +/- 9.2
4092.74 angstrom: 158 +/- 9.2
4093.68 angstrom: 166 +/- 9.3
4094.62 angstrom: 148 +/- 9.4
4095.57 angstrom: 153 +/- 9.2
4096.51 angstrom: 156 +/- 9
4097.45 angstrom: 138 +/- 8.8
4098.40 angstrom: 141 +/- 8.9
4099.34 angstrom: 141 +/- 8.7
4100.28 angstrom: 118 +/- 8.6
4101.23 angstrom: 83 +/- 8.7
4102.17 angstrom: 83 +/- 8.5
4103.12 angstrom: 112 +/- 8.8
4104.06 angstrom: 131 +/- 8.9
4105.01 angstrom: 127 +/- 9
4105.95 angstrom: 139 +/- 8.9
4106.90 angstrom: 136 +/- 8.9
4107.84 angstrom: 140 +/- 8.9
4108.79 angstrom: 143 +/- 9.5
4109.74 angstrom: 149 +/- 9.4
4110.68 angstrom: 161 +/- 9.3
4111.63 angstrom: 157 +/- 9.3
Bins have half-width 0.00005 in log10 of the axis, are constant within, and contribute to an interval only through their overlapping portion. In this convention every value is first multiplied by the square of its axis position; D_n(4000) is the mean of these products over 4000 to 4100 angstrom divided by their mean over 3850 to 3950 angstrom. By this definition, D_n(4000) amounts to 1.3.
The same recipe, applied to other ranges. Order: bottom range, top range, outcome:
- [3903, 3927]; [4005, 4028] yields 1.16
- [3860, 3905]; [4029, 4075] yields 1.26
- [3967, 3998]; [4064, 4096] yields 1.25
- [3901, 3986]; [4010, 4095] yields 1.35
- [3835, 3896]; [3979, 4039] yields 1.27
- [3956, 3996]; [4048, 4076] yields 1.31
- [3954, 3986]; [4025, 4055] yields 1.38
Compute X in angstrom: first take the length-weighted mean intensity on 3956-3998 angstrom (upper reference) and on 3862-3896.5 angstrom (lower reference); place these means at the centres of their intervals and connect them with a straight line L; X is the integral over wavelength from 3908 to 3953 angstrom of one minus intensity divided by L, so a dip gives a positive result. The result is 2.41 angstrom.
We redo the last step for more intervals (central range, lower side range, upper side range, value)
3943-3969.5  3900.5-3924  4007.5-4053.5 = 5.0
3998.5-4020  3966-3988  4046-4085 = -4.3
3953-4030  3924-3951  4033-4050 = -4.8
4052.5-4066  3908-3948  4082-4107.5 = -2.0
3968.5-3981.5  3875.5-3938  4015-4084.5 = 2.6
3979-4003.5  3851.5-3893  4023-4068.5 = -0.4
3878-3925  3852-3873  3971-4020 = 3.8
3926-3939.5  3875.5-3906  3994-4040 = 6.2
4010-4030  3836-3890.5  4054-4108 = -2.5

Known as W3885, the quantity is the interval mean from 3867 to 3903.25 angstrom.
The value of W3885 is 135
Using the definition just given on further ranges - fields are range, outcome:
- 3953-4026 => 144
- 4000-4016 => 160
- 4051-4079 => 160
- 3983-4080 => 161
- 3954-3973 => 107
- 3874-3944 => 127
